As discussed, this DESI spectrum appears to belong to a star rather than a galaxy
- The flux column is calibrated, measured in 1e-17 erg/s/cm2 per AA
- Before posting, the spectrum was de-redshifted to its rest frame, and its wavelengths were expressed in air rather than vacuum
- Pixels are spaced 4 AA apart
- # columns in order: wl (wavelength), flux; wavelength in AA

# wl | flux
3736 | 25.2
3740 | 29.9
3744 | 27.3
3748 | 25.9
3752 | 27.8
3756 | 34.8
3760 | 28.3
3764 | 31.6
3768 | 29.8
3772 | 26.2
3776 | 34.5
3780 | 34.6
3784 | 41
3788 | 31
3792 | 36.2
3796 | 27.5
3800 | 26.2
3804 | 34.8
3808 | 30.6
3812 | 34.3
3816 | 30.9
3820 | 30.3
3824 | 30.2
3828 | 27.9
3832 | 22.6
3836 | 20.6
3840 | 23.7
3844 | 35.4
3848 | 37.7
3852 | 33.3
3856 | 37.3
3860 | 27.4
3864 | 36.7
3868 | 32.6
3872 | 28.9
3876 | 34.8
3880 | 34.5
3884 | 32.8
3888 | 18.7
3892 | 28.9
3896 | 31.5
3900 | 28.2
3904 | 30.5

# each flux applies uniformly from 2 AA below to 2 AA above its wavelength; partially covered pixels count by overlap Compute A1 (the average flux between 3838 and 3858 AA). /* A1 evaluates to 33.5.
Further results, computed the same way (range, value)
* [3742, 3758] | 28.9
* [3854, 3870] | 33.5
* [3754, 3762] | 31.5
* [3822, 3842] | 25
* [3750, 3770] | 30.5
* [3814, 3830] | 29.8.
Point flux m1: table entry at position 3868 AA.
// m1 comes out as 32.6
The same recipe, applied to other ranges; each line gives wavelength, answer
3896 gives 31.5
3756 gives 34.8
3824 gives 30.2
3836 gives 20.6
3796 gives 27.5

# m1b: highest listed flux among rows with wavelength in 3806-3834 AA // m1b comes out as 34.3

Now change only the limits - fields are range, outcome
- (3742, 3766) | 34.8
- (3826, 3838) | 27.9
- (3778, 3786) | 41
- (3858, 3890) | 36.7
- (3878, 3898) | 34.5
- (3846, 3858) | 37.7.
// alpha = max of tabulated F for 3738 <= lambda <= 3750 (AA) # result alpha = 29.9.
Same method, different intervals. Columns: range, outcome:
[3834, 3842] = 23.7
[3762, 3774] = 31.6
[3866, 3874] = 32.6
